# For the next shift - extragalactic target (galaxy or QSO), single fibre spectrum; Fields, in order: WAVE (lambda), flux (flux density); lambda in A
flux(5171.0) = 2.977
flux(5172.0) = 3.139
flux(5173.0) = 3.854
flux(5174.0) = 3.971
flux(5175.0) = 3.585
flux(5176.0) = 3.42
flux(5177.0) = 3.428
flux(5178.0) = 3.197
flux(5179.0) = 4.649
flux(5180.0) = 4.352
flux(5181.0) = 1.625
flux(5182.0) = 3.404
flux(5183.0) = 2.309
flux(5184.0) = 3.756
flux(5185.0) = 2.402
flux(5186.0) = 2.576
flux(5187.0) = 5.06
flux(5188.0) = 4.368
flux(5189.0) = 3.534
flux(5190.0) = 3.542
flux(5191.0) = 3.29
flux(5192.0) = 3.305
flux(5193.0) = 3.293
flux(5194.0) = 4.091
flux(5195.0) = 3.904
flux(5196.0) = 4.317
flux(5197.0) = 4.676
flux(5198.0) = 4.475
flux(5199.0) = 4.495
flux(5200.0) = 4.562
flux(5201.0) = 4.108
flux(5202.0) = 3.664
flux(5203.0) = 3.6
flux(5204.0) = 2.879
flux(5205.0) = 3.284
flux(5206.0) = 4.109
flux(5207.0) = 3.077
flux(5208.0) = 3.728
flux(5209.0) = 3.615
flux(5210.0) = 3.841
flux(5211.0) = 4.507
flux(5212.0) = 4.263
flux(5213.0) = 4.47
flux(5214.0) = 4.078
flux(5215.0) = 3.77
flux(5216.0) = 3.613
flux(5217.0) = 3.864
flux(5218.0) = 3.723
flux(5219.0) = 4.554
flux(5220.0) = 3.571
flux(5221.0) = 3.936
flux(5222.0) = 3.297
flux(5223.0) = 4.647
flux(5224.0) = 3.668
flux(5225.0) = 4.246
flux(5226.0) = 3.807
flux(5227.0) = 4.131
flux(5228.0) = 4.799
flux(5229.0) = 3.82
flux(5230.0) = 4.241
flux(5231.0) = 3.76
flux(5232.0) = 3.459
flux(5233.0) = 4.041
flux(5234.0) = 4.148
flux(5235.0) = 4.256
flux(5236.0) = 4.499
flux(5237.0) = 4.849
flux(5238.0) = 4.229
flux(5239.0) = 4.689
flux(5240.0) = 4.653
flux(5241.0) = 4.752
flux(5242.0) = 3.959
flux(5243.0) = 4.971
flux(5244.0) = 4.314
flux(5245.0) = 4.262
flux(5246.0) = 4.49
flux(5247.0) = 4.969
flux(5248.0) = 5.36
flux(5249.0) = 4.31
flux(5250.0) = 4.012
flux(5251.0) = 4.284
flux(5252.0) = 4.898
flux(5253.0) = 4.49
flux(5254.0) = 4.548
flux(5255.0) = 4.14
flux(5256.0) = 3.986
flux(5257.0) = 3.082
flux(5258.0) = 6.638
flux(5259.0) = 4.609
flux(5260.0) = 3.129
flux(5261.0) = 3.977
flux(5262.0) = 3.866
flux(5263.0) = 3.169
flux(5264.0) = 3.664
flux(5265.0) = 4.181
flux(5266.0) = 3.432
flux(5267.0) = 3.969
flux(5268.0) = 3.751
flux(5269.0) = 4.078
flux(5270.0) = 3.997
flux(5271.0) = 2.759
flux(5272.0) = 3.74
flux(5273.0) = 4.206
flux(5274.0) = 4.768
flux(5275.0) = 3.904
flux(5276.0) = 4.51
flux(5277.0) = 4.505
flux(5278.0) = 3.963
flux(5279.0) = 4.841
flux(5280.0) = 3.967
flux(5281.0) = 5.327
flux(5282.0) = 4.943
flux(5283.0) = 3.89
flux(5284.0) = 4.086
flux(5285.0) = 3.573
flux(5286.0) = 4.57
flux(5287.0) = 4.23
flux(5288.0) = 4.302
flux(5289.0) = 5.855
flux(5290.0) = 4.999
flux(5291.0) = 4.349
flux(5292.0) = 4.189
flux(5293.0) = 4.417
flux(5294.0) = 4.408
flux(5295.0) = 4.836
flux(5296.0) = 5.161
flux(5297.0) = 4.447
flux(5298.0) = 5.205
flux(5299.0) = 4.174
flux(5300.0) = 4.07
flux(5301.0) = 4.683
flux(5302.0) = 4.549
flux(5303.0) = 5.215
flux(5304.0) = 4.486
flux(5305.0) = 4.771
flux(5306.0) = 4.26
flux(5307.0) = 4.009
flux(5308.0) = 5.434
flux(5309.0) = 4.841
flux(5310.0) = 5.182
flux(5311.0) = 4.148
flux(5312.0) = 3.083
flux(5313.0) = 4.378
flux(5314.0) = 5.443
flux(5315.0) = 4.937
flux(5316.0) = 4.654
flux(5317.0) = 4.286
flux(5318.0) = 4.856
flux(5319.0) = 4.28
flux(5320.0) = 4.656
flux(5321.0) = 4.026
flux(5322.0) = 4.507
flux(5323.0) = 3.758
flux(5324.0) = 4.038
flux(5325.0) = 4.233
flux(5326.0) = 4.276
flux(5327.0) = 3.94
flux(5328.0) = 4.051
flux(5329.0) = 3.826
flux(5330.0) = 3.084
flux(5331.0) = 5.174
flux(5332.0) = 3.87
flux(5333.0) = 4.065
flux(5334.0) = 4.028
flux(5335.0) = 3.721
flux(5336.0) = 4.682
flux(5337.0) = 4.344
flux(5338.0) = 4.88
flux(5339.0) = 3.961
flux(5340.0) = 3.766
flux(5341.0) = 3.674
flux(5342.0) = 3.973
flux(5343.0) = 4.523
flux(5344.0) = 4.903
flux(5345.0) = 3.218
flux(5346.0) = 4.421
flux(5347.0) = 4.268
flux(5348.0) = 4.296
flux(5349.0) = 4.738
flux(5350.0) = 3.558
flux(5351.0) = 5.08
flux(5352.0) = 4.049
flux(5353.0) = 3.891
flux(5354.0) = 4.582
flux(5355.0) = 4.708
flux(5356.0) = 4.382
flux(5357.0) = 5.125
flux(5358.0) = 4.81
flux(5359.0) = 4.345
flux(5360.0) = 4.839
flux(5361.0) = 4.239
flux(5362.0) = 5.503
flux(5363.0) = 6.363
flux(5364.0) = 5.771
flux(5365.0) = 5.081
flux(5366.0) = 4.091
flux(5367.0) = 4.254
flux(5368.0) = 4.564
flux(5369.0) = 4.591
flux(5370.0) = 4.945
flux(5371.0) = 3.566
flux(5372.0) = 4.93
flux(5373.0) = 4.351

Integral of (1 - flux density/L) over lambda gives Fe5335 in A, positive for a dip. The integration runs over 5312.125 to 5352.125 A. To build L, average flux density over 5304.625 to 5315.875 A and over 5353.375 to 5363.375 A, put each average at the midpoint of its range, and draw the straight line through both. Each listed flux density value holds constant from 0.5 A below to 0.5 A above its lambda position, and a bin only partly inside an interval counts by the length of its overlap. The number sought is 3.89 A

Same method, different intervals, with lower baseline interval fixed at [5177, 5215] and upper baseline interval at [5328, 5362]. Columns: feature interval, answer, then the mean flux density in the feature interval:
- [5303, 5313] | -0.8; 4.5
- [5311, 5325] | -0.6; 4.36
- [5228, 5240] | -1.1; 4.23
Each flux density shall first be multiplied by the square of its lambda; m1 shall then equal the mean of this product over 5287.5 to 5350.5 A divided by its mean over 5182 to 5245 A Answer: 1.15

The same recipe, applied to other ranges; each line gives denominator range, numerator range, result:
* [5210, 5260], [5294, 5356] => 1.06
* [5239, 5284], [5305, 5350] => 1.03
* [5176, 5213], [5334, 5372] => 1.28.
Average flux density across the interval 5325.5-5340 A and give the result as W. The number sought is 4.12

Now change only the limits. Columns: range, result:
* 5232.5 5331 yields 4.36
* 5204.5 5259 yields 4.2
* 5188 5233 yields 3.91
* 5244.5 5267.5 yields 4.24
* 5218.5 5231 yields 4.05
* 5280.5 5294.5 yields 4.51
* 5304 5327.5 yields 4.44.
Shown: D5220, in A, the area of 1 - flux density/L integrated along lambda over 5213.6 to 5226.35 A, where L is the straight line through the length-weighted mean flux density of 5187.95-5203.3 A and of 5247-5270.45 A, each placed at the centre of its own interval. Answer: 0.40 A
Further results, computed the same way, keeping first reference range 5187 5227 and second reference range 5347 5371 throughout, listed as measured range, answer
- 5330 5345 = 1.2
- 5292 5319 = -1.3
